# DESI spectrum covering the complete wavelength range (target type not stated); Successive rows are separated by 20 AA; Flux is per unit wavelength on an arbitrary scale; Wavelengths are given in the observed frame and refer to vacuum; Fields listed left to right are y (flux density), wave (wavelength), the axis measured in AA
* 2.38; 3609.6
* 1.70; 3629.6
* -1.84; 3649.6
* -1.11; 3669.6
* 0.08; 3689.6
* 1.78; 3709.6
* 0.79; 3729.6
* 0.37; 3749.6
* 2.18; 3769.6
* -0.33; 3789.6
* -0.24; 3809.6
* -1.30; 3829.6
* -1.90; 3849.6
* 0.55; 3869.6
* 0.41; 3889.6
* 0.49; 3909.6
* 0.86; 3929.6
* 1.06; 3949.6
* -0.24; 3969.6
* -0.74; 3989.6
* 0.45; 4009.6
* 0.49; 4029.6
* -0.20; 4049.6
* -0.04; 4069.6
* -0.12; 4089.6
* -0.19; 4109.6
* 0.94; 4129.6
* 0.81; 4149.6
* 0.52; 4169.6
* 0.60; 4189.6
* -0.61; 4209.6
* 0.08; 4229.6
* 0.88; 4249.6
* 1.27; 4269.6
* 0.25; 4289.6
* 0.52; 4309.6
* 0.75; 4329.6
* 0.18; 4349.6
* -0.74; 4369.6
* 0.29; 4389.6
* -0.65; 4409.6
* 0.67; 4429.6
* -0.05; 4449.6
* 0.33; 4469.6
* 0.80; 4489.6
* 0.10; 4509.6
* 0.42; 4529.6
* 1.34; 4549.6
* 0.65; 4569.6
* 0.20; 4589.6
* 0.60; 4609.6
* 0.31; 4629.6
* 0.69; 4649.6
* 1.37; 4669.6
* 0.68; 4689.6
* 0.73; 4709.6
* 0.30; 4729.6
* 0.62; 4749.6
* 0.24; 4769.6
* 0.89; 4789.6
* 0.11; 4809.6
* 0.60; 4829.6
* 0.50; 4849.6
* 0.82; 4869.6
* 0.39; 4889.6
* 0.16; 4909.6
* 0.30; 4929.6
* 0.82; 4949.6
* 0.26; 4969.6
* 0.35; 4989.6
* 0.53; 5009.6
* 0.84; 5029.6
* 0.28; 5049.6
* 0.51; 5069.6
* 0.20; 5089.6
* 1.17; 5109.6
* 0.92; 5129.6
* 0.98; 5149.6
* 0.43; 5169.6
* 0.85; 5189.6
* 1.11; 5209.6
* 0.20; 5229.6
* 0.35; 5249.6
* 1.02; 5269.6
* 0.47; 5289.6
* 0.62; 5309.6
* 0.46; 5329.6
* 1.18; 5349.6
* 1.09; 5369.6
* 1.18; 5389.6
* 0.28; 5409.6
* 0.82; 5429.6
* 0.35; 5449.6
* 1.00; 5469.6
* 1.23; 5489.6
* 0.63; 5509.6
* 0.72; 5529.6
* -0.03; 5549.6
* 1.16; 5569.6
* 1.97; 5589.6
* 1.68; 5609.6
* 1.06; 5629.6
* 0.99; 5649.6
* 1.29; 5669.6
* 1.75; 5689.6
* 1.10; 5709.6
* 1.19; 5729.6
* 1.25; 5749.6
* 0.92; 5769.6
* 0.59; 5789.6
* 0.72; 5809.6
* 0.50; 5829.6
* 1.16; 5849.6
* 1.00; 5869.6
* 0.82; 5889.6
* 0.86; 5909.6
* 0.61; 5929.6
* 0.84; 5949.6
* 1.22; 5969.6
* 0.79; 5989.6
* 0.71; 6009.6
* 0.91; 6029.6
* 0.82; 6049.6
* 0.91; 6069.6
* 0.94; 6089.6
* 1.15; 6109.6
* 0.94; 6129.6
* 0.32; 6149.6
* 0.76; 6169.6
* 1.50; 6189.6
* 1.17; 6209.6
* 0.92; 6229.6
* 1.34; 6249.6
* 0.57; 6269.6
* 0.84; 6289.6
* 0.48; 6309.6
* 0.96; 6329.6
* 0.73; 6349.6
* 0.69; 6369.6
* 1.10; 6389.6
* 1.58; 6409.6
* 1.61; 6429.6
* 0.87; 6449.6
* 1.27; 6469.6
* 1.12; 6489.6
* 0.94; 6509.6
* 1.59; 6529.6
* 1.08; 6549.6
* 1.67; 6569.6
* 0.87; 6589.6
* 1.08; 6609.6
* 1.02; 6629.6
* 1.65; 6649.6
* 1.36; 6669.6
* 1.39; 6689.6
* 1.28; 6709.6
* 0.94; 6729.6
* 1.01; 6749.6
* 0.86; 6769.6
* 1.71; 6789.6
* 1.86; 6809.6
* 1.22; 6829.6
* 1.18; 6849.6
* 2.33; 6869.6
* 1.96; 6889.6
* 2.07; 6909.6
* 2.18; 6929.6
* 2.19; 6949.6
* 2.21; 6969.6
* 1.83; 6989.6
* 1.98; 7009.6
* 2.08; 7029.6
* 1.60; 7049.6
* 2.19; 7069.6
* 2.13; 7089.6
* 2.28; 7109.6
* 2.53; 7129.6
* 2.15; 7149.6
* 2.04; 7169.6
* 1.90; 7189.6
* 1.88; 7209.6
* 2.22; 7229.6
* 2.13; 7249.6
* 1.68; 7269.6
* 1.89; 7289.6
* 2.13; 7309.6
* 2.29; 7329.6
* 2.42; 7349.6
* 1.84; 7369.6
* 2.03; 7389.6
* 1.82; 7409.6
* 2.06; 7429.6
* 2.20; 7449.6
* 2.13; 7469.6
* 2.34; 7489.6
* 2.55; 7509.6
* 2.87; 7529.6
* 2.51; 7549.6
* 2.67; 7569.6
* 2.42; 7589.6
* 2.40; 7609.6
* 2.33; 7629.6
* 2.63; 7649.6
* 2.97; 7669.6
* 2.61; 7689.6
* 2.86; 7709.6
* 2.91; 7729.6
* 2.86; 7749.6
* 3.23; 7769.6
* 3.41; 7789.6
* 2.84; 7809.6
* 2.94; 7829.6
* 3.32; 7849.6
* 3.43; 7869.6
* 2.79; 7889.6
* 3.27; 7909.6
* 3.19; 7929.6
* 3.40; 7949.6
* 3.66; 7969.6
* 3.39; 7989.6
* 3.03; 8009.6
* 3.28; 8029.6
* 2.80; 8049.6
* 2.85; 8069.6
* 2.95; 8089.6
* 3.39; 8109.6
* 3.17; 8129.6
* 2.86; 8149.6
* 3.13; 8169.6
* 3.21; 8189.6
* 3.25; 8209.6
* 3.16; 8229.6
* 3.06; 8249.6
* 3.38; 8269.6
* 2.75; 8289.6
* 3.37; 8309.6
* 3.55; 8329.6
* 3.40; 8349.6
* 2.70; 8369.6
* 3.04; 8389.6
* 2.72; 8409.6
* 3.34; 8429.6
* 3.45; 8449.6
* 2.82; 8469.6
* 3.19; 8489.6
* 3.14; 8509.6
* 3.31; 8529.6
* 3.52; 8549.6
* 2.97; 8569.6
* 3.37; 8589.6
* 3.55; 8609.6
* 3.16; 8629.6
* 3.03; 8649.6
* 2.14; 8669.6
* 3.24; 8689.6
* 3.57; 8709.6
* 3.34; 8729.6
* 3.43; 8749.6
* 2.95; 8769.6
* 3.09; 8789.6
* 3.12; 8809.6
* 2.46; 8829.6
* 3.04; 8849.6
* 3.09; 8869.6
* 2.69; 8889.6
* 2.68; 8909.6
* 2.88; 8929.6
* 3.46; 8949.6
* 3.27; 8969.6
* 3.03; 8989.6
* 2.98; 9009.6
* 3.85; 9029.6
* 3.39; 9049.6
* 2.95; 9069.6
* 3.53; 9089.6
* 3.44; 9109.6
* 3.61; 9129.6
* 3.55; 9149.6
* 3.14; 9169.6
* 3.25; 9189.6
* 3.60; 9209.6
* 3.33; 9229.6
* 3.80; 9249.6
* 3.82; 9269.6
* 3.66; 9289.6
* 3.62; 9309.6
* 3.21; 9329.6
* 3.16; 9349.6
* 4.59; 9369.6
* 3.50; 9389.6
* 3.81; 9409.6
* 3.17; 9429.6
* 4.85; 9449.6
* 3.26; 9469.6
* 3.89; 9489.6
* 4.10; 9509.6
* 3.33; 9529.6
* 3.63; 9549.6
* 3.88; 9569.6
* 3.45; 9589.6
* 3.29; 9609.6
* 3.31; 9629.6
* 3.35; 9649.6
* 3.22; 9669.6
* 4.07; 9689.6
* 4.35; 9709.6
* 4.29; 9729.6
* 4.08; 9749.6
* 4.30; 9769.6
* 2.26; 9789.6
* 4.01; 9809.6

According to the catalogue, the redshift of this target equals 0.721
